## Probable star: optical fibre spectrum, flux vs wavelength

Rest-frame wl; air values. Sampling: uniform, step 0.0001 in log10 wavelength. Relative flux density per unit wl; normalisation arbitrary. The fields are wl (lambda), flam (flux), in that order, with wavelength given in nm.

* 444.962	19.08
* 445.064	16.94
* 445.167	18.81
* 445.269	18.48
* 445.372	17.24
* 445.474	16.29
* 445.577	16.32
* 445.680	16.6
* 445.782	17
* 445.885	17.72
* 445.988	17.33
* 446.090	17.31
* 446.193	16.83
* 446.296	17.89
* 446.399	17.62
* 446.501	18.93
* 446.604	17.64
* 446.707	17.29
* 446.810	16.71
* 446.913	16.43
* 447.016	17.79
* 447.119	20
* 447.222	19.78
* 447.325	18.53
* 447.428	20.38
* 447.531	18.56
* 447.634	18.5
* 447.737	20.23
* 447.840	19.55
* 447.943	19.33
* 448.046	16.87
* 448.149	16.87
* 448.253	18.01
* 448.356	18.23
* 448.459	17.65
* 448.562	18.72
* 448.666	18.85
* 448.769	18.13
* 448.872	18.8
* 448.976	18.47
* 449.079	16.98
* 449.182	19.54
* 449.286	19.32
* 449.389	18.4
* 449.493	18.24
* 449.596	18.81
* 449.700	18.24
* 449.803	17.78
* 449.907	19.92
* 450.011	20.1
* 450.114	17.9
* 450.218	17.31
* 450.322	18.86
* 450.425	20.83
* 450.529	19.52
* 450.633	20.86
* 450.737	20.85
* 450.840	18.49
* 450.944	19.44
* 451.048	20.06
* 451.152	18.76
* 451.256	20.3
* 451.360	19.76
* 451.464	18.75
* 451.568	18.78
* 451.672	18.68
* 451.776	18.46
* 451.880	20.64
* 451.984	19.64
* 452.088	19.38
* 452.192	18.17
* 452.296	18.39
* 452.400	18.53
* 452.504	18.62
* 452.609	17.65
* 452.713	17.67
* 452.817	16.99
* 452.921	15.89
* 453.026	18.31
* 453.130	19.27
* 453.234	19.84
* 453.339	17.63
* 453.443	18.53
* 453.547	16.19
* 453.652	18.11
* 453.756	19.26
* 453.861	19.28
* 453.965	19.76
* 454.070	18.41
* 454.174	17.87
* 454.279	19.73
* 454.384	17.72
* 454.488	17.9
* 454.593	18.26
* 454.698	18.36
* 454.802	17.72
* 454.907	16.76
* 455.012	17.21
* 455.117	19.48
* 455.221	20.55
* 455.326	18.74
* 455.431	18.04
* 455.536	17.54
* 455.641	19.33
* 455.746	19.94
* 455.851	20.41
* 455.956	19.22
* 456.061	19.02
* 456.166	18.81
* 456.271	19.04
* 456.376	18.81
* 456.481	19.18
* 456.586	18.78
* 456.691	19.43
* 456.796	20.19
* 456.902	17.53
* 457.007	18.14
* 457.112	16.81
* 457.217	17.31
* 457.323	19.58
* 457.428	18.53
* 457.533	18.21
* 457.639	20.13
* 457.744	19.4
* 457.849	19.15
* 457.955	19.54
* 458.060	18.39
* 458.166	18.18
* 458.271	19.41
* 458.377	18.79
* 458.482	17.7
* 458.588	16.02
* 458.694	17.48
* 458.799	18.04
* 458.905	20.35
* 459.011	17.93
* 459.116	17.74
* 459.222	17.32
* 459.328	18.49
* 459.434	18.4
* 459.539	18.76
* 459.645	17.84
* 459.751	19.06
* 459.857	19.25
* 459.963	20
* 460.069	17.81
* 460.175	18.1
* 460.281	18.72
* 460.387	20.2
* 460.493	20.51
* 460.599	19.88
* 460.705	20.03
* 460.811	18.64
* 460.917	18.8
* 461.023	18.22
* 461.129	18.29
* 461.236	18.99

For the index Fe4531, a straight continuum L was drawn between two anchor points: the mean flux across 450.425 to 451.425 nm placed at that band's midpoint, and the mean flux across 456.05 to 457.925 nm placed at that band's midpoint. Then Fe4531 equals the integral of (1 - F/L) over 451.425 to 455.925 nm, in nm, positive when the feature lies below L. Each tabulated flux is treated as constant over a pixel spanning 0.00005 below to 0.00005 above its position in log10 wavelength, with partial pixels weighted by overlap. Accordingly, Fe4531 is 0.190 nm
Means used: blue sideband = 19.8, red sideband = 18.8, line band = 18.5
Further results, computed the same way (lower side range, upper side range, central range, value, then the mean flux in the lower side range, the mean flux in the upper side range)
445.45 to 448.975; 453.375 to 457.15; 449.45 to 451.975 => -0.130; 18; 18.6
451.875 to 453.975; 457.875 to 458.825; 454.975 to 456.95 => -0.080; 18.4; 18.2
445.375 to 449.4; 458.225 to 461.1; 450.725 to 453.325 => -0.073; 18.1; 18.6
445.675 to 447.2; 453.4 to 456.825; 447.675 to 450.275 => -0.081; 17.6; 18.7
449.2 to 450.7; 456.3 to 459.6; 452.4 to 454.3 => 0.055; 19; 18.5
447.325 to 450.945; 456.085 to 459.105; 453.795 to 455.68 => 0.019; 18.8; 18.6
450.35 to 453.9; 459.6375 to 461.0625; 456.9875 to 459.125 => 0.069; 18.9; 19.1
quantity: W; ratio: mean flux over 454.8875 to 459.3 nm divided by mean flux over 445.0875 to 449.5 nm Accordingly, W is 1.03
